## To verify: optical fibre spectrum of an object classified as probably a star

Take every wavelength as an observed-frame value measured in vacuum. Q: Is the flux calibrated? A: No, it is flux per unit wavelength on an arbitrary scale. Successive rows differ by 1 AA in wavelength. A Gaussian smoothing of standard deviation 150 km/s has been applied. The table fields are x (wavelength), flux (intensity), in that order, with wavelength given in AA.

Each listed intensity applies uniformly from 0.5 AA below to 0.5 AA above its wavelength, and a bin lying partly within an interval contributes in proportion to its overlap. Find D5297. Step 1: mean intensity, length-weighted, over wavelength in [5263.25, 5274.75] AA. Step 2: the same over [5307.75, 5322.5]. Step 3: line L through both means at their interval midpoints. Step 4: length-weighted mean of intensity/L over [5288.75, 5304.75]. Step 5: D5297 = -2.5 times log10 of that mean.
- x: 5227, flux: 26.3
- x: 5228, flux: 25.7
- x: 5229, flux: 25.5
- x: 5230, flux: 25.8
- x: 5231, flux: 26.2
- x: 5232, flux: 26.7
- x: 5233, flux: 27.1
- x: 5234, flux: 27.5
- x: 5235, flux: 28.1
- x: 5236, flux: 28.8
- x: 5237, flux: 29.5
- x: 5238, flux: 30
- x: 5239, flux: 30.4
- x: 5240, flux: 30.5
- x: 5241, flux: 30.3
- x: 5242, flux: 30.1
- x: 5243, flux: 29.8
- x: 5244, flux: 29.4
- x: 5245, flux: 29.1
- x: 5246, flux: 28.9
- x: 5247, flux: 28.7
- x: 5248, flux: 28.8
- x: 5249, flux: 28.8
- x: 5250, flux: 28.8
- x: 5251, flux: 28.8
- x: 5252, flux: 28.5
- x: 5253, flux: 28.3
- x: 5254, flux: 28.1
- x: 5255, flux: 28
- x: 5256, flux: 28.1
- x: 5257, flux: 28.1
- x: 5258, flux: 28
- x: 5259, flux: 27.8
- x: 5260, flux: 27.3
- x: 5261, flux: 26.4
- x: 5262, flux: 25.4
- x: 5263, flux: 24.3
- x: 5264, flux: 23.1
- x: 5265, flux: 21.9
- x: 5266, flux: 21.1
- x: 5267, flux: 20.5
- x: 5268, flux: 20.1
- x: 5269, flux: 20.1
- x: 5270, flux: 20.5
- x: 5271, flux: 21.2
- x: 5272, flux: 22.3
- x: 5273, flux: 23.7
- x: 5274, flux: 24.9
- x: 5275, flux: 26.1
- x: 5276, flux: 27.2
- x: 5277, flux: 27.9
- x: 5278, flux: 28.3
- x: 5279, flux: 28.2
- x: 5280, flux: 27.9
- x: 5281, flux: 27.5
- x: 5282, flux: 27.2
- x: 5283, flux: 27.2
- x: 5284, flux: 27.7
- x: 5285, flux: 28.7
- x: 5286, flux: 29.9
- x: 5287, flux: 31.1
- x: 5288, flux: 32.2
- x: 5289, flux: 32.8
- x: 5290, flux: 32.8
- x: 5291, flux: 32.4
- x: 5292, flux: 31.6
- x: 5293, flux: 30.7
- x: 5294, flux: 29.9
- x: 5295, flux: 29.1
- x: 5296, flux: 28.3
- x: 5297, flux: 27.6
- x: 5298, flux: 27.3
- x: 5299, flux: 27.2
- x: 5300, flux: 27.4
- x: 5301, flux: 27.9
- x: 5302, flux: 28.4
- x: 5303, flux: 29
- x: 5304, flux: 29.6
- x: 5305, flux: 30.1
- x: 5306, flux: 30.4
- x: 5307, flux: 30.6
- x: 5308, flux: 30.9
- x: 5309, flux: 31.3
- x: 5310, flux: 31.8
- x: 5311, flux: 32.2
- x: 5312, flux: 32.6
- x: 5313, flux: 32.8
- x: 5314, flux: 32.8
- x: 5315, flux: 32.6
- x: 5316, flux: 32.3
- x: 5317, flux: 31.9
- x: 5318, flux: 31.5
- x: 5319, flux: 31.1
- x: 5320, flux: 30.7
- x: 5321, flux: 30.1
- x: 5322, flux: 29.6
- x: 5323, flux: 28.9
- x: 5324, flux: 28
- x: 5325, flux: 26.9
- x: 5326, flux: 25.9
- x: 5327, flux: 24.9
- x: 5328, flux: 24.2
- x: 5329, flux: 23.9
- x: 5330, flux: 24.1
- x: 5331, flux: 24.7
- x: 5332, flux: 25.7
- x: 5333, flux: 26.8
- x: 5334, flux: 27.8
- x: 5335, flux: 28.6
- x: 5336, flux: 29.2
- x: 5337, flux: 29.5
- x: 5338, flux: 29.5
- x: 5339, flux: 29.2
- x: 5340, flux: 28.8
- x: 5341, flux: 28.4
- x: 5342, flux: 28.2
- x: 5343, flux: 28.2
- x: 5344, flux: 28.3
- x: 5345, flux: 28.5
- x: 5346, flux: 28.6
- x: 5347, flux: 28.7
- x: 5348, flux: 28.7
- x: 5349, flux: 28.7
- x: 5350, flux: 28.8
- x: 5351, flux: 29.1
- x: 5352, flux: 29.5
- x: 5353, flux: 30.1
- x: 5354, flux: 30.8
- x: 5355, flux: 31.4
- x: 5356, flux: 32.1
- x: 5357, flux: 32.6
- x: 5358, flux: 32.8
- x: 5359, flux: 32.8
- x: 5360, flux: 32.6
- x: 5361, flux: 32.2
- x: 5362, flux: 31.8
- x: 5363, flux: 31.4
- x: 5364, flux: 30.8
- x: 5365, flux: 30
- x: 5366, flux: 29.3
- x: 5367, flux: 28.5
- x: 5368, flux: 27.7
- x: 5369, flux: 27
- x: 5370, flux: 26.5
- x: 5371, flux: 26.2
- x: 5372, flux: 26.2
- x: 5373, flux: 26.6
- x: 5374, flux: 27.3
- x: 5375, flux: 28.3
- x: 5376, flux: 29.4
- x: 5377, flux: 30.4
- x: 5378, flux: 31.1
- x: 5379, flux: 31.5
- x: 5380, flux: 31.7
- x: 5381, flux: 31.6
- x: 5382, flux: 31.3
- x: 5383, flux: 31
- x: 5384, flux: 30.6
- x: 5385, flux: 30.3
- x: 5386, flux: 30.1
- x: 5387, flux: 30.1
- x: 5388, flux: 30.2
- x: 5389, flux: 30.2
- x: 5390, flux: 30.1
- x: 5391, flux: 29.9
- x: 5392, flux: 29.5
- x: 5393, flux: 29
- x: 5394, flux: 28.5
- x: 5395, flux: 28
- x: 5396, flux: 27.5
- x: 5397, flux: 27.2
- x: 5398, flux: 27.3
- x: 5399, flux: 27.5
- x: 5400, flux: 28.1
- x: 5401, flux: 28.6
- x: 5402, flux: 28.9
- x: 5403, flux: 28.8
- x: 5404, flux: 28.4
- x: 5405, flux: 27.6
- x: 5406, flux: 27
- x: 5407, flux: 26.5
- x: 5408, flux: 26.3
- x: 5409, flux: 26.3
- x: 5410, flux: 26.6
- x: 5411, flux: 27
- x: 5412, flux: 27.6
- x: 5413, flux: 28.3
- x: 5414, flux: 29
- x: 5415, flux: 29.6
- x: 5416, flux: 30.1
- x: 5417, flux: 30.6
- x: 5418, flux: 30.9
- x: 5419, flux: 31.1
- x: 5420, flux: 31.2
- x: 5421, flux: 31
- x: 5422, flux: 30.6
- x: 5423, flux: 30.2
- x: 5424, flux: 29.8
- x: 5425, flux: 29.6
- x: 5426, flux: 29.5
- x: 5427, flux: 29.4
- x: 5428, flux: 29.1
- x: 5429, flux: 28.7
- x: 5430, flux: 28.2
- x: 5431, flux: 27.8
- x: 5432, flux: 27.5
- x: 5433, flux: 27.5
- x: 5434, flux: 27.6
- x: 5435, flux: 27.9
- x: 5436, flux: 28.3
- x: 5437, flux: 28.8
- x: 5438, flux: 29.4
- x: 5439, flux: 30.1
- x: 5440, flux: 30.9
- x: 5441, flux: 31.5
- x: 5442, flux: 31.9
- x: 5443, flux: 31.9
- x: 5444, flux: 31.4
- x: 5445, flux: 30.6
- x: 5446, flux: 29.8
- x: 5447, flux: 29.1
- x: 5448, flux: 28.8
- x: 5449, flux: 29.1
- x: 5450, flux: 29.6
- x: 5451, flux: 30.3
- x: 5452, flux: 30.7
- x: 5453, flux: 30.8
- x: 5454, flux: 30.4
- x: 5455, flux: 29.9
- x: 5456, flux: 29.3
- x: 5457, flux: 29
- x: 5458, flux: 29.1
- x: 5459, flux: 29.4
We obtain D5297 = -0.068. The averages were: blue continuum 21.9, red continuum 31.6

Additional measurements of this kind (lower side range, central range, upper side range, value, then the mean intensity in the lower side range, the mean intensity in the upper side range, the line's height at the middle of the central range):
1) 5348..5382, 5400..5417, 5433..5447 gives 0.07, 29.9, 29.9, 29.9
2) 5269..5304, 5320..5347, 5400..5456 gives 0.03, 27.9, 29.2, 28.3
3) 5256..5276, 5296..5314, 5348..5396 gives -0.14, 24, 29.9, 26.2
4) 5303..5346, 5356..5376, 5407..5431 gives -0.02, 29.1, 29.1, 29.1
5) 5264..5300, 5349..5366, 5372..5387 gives -0.06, 26.9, 30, 29.3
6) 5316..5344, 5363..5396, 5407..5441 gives -0.03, 28.1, 29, 28.6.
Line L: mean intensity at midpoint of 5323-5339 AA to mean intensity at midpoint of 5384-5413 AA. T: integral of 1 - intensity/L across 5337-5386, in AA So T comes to -3.9 AA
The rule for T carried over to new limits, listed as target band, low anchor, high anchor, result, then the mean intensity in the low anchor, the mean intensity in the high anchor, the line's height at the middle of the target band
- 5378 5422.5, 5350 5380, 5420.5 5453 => 0.83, 29.9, 29.6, 29.7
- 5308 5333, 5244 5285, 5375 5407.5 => -1.48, 26.2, 29.3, 27.6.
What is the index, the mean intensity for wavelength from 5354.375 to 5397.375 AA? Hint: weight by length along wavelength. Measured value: 29.9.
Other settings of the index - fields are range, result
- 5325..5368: 28.9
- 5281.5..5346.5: 29.2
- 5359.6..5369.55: 30.1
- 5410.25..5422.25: 29.7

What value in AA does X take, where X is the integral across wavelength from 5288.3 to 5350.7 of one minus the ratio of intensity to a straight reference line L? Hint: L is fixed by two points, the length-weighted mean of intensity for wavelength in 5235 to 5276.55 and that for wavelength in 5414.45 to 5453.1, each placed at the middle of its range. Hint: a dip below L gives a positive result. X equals -3.2 AA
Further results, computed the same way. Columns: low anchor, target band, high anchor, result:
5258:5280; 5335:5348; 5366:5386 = -0.5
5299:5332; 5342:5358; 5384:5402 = -0.3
